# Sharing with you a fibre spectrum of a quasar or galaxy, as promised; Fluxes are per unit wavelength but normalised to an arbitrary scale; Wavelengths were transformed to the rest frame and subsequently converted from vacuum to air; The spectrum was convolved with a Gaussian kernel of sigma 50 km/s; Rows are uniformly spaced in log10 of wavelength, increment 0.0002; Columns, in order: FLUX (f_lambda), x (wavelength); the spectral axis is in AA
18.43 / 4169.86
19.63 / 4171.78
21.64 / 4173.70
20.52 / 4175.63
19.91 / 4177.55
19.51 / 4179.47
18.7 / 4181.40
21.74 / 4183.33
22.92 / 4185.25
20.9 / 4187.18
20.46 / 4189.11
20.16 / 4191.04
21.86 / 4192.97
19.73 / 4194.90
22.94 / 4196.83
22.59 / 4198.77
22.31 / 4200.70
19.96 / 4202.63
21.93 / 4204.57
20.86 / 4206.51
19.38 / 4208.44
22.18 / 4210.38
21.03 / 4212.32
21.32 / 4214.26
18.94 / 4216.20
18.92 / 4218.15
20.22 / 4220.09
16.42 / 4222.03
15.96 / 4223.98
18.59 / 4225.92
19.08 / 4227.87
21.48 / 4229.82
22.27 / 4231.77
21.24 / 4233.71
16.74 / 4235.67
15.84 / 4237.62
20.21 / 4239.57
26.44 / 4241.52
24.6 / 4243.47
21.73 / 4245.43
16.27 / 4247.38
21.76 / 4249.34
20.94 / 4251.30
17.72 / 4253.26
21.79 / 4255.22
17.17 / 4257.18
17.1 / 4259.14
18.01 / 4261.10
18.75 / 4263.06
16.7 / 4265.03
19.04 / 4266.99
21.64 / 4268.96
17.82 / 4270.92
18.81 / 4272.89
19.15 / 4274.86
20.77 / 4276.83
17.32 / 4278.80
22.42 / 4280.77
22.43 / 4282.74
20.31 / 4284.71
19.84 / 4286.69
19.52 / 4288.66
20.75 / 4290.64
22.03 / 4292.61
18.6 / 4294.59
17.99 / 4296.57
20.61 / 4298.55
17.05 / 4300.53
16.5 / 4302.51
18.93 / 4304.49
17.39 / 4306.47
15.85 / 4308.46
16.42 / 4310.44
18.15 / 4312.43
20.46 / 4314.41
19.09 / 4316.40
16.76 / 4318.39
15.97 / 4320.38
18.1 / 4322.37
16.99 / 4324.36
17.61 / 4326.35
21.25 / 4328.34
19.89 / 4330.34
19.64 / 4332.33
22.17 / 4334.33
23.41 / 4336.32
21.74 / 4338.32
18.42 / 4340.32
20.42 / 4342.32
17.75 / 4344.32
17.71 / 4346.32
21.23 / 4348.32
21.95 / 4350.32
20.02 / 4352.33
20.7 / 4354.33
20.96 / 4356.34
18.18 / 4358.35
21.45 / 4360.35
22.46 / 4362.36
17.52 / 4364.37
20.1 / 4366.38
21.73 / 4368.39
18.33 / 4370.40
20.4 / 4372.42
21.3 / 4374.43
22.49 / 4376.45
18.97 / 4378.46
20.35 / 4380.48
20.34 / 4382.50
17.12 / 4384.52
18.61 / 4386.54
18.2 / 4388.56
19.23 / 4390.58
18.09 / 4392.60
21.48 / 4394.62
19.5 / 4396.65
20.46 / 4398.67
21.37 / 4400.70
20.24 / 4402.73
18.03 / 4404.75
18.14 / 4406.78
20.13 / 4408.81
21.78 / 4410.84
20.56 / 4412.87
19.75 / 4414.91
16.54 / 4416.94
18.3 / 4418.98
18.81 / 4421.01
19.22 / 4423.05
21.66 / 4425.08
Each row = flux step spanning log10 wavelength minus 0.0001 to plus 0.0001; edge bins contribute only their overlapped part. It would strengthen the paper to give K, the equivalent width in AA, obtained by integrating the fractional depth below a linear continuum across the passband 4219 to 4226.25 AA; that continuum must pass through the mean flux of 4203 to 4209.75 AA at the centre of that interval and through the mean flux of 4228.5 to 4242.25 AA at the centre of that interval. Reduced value 1.00 AA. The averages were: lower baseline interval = 20.7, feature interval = 17.8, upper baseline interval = 20.5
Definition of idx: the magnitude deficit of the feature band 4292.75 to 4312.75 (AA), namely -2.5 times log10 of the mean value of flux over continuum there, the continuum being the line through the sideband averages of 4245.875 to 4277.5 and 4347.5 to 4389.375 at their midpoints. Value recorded 0.088 mag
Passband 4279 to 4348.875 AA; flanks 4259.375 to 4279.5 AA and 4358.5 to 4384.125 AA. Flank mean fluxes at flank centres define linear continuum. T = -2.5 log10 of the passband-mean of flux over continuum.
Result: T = 0.012 mag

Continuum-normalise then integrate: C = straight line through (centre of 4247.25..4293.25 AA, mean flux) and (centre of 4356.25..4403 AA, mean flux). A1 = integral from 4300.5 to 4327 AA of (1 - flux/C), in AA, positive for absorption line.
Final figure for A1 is 2.9 AA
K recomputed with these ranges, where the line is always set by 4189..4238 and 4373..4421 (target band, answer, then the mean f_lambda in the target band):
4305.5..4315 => 1.11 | 17.5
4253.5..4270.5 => 1.10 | 18.7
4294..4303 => 0.75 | 18.2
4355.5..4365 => -0.24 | 20.2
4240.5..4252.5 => -1.10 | 21.9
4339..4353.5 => 0.03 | 19.7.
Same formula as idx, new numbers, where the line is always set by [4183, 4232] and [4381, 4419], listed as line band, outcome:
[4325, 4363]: -0.03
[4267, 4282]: 0.02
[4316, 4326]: 0.15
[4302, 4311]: 0.17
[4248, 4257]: 0.01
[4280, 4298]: -0.02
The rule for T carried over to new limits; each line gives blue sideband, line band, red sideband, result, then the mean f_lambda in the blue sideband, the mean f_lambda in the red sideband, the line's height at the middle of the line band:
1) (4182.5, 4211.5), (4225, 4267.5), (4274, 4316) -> 0.029 mag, 21.3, 19.2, 20.2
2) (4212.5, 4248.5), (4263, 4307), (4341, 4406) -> 0.028 mag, 19.8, 19.9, 19.8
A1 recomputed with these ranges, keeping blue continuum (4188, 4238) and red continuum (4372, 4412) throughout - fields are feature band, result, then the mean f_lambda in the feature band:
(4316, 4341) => 0.7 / 19.3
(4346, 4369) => -0.6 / 20.4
